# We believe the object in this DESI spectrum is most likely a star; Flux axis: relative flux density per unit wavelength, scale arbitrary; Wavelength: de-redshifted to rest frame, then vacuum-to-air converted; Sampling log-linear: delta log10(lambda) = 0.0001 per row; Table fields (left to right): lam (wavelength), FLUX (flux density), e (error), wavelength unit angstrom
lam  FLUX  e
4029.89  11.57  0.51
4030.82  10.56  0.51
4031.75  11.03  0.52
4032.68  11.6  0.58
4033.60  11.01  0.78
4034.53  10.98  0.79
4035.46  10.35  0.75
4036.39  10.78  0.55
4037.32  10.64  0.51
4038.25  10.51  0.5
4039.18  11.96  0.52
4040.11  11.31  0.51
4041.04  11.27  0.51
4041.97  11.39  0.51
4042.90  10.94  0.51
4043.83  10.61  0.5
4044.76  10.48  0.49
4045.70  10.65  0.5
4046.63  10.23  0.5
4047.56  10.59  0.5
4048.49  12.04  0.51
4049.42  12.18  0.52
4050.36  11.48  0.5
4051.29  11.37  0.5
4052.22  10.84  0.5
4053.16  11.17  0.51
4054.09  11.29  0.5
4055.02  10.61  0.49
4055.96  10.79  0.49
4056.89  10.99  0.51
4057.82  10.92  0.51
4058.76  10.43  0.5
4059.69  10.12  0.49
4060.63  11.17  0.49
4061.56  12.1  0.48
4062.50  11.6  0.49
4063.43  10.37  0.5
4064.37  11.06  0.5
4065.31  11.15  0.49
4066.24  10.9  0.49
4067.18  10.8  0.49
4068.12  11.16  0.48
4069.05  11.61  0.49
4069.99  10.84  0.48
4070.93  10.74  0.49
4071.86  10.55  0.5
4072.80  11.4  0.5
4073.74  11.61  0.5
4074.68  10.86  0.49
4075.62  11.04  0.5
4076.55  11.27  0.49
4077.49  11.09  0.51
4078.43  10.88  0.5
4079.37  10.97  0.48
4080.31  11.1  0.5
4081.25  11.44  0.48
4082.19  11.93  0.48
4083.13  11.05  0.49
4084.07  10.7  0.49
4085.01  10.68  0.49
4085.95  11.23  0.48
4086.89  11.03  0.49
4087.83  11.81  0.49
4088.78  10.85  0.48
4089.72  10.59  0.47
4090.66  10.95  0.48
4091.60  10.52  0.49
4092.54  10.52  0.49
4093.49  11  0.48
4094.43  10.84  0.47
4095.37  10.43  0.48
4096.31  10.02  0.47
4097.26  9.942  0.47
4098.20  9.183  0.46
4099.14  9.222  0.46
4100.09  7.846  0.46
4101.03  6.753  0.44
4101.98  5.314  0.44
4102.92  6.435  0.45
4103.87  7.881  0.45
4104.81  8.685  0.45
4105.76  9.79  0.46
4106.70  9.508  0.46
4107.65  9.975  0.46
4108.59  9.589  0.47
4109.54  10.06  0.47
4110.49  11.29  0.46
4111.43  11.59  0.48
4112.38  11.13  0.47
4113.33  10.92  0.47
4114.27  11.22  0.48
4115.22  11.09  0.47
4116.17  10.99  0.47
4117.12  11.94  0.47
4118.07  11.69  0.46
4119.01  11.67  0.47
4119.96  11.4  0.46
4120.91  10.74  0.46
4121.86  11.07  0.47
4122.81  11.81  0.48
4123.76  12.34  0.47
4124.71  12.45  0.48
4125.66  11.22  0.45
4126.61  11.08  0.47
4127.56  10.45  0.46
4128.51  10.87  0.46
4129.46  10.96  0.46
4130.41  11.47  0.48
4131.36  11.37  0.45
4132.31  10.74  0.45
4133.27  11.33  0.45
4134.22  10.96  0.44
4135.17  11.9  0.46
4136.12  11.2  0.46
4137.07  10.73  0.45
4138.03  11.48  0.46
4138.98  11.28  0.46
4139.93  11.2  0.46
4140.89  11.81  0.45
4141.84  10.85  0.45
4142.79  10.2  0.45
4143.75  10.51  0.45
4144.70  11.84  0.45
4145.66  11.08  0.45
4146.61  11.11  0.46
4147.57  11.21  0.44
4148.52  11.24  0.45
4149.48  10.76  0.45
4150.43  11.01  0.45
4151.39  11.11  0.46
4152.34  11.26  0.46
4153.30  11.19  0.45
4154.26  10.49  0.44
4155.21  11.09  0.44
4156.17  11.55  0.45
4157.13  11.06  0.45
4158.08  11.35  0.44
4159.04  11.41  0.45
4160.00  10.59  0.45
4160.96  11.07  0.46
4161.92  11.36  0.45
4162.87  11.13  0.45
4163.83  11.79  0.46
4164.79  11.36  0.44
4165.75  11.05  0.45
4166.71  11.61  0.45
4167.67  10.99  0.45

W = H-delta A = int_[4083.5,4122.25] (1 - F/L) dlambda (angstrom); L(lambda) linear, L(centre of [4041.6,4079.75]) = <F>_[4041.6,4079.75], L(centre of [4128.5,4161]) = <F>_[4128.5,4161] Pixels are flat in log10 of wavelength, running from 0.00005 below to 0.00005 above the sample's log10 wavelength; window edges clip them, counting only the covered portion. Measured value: 3.1 angstrom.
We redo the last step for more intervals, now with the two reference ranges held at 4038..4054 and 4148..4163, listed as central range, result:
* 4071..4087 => 0.0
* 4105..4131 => 0.2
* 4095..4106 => 2.7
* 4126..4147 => 0.0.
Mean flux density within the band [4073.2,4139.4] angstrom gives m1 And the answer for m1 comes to 10.6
